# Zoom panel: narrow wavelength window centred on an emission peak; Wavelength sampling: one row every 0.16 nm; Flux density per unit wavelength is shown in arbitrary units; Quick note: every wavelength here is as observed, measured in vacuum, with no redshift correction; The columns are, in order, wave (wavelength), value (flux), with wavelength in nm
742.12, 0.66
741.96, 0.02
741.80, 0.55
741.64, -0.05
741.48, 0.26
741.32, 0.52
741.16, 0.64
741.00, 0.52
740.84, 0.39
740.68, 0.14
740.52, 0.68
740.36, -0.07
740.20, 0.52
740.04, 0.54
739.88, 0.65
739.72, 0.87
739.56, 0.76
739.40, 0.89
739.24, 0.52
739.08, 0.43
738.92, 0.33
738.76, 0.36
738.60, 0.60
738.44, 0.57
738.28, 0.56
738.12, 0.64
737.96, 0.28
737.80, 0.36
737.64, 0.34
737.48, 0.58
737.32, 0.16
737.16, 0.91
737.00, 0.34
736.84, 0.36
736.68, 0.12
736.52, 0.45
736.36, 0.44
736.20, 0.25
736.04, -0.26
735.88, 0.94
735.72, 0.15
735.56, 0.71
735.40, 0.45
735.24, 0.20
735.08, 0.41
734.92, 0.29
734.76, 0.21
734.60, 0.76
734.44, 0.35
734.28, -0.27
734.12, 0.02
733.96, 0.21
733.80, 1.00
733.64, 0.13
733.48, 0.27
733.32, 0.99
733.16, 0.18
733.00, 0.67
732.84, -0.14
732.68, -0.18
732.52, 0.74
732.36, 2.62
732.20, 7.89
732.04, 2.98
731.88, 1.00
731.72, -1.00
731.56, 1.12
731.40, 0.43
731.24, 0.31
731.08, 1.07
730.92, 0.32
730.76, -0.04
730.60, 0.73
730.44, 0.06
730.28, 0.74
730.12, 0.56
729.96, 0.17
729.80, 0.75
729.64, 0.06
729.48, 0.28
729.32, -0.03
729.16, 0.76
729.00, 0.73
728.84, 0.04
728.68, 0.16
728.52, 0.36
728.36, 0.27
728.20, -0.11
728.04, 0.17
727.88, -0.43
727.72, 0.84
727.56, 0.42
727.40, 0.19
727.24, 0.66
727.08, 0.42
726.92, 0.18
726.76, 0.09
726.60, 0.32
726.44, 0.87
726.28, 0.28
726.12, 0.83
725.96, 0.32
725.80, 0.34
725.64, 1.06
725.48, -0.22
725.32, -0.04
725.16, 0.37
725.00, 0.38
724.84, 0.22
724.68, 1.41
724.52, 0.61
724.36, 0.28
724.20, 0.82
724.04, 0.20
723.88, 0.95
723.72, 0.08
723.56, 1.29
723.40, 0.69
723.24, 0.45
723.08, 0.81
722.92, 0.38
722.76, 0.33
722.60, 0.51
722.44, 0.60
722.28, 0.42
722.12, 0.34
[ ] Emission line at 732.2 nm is H-alpha 6563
